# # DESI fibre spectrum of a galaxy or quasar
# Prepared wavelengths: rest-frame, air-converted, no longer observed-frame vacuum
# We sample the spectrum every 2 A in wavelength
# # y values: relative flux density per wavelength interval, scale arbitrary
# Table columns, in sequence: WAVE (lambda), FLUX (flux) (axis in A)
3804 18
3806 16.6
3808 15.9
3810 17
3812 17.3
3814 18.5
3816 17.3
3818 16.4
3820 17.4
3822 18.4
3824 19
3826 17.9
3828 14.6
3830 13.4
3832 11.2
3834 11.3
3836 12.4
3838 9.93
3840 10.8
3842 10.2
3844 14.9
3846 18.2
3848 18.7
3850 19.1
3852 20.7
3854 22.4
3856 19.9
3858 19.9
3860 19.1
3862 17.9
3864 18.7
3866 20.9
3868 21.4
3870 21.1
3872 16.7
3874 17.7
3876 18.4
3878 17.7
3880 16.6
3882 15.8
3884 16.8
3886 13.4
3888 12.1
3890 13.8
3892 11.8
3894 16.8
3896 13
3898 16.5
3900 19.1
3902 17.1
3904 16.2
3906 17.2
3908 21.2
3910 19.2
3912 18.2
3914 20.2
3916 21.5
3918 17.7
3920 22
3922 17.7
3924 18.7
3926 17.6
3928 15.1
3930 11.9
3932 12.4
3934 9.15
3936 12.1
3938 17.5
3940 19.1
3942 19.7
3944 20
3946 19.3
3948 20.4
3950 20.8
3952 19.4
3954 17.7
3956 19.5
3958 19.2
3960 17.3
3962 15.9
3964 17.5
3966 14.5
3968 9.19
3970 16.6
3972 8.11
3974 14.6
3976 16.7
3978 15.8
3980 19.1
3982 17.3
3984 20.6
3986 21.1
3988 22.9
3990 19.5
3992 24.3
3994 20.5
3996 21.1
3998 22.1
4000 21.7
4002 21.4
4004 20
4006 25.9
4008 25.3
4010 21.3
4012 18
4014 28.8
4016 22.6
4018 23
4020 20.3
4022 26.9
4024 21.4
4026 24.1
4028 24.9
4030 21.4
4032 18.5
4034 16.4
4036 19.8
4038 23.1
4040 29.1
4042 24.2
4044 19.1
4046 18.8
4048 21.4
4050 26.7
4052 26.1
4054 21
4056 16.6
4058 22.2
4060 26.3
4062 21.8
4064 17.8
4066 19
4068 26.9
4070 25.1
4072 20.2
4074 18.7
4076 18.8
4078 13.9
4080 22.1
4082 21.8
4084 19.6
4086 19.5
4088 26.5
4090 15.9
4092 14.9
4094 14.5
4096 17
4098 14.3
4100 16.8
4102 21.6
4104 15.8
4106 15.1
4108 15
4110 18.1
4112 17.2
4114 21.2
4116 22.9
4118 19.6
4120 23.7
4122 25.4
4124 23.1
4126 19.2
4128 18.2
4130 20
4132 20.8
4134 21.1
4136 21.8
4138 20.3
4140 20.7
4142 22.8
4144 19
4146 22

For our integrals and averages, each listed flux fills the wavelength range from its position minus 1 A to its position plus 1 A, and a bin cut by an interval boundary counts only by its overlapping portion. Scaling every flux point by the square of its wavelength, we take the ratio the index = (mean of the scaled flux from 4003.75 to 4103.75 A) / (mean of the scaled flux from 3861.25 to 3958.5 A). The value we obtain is 1.3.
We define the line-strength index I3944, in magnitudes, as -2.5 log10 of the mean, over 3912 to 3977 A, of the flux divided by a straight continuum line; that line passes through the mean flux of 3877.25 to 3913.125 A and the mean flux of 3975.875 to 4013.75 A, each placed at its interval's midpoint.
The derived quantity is 0.10 mag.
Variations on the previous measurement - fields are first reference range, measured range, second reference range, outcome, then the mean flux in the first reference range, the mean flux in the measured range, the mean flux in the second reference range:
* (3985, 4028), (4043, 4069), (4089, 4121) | -0.09 mag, 22.5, 21.8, 17.7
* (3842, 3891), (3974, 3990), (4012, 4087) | 0.08 mag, 17.8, 18.8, 21.8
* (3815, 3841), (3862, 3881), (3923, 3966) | -0.20 mag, 14.6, 18.8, 17.1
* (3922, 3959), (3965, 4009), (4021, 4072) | 0.03 mag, 17.2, 19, 22.3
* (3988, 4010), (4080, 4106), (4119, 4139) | 0.18 mag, 22.2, 18.2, 21.4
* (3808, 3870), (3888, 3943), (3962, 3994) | 0.03 mag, 16.9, 16.7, 17.2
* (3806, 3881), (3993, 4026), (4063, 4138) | -0.21 mag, 17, 22.6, 19.6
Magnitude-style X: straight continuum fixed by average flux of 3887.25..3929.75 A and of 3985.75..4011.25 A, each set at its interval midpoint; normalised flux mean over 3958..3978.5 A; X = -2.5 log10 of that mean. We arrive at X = 0.35 mag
